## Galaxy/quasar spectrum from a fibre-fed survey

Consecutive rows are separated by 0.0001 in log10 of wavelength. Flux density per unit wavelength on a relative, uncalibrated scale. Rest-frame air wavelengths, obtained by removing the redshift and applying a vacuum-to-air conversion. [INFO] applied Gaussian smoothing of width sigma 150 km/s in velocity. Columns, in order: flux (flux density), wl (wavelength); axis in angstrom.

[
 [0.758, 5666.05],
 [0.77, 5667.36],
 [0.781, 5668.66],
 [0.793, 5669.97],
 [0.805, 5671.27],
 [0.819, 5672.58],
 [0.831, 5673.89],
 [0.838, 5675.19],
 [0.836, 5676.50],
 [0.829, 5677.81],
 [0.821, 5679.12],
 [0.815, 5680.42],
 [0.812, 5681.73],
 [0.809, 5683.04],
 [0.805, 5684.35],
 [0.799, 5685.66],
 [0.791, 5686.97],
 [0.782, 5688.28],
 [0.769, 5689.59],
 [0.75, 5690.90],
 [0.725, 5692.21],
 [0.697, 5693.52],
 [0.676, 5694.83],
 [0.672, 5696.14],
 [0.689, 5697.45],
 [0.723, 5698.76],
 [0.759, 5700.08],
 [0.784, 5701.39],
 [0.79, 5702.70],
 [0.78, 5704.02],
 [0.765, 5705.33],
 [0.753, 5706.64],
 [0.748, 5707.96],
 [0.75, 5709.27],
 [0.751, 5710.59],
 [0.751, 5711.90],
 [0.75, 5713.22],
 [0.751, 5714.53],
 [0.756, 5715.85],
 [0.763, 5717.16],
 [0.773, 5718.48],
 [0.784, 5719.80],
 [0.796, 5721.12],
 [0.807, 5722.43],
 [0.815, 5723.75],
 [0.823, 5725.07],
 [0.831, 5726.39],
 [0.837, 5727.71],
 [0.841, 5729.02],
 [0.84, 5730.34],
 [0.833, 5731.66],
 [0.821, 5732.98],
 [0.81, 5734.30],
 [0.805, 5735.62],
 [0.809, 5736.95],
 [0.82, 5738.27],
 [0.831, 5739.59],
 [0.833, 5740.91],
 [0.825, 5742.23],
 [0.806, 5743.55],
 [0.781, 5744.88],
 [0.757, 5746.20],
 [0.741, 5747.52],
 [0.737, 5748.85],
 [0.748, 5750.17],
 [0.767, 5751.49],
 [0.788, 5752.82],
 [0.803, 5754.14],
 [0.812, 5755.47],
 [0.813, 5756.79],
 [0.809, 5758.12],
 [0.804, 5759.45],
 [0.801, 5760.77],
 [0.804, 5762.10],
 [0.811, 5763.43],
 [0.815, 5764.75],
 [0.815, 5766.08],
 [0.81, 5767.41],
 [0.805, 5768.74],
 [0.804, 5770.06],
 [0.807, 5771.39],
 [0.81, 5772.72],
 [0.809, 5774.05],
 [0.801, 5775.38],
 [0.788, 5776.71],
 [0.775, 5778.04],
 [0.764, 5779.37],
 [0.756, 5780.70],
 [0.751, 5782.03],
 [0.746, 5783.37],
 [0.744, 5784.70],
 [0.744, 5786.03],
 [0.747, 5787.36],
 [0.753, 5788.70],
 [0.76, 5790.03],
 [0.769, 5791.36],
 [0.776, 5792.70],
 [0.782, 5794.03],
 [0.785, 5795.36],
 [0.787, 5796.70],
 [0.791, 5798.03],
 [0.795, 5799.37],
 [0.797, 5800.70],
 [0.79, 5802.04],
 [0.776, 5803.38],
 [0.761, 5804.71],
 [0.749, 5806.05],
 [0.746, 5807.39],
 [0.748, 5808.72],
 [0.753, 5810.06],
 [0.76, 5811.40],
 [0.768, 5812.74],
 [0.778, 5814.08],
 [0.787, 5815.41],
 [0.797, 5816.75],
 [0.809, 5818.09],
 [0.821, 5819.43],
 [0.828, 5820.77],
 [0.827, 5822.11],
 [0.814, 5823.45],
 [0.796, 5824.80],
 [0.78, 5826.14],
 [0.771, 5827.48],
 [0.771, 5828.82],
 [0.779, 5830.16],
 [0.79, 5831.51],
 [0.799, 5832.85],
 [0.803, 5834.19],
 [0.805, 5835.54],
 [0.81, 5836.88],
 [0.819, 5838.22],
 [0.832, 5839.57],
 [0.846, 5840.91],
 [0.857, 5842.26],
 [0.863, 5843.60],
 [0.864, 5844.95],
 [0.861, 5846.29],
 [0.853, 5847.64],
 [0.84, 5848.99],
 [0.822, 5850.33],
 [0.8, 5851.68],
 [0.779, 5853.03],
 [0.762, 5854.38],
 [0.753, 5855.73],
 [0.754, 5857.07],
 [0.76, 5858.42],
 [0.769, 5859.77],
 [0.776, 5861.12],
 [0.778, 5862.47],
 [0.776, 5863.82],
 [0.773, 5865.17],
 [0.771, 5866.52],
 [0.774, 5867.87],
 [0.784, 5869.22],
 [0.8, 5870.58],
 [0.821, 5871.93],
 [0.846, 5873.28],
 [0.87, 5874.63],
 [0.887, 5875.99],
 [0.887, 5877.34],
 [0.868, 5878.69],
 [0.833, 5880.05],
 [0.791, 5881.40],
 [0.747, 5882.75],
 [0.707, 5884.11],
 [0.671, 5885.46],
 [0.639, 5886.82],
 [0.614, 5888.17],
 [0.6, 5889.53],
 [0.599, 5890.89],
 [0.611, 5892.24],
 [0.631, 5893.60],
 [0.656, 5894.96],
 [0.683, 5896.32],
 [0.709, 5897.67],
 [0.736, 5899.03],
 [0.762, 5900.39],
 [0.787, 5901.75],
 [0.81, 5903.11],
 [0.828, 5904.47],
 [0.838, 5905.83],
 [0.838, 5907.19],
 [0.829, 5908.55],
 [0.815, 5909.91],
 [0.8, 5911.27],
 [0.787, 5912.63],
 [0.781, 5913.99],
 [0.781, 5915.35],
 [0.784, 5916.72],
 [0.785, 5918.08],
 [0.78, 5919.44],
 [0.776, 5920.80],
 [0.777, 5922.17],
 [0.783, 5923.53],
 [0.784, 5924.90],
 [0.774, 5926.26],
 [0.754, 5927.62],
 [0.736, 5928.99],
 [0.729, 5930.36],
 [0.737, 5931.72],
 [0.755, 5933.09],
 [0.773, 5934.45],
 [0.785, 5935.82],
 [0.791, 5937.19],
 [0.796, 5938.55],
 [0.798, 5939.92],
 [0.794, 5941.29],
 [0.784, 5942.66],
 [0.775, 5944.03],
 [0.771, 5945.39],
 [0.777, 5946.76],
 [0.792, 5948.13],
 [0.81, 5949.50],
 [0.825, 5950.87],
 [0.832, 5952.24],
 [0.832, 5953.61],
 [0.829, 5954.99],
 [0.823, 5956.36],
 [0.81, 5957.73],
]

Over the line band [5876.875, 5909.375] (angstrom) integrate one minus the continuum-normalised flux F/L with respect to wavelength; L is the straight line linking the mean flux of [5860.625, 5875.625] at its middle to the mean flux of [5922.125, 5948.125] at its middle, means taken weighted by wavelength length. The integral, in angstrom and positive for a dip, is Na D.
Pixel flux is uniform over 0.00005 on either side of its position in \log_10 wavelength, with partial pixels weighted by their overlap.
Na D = 2.20 angstrom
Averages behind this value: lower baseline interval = 0.799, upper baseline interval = 0.773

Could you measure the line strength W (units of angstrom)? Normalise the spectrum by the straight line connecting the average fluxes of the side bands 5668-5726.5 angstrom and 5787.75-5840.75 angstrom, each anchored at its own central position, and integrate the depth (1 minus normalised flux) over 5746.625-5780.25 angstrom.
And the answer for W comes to -0.48 angstrom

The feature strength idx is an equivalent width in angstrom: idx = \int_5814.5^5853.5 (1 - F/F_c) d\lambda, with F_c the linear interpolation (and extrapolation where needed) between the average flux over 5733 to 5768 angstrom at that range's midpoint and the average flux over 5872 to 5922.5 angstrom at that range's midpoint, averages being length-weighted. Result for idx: -1.9 angstrom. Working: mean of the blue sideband 0.799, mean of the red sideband 0.761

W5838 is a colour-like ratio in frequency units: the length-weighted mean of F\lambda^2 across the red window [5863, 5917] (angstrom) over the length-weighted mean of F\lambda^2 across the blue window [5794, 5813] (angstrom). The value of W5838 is 1.0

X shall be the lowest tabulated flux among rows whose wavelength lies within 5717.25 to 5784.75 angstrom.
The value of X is 0.737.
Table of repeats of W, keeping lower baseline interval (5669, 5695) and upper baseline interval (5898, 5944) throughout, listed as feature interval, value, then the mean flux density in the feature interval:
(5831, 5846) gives -0.8 angstrom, 0.828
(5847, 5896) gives 1.5 angstrom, 0.76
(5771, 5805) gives 0.5 angstrom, 0.775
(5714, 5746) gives -0.7 angstrom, 0.807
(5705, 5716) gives 0.5 angstrom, 0.752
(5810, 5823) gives -0.1 angstrom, 0.795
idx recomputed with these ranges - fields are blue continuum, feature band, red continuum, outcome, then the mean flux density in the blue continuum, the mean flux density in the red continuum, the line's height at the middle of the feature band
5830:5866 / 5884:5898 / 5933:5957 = 2.8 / 0.805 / 0.798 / 0.802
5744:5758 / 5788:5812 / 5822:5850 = 0.9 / 0.776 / 0.818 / 0.8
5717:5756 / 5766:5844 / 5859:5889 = 0.3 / 0.802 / 0.78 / 0.791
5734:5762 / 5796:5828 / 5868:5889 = 0.2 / 0.795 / 0.783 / 0.789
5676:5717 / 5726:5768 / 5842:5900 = -2.2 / 0.764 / 0.766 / 0.765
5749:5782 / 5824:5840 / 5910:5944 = -0.2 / 0.795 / 0.777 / 0.787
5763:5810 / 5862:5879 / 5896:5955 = -0.8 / 0.779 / 0.784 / 0.782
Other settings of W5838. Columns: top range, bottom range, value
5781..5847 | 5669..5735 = 1.05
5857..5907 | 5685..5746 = 1.03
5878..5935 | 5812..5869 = 0.96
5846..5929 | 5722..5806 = 1.01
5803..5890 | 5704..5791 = 1.04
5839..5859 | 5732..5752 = 1.07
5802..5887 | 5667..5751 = 1.06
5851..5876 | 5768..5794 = 1.05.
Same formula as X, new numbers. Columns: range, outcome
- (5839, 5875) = 0.753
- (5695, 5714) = 0.672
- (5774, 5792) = 0.744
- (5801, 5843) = 0.746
